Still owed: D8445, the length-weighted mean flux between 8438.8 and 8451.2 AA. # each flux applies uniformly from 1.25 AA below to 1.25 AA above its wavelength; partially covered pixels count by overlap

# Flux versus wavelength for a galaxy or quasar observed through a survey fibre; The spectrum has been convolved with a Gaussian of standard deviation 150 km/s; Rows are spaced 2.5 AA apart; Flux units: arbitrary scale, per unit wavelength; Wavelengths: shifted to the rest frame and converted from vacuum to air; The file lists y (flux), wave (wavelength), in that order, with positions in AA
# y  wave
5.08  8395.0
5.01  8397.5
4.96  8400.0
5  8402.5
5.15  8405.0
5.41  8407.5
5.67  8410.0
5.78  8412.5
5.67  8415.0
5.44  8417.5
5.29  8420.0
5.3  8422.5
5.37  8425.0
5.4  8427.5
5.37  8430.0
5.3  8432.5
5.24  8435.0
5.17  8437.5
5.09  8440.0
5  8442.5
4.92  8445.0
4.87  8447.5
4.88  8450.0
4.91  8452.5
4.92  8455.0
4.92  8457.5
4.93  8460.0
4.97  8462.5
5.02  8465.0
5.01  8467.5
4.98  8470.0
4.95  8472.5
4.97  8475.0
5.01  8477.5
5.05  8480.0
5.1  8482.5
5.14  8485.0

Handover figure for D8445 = 4.95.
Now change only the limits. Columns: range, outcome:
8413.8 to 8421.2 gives 5.47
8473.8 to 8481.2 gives 5.01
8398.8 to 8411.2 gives 5.24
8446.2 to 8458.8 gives 4.9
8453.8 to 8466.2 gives 4.95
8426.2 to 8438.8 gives 5.3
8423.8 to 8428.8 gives 5.38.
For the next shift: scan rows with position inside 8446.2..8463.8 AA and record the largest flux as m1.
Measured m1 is 4.97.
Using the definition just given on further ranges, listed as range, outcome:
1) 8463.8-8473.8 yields 5.02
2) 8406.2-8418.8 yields 5.78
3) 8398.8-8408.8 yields 5.41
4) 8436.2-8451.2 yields 5.17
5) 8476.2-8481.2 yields 5.05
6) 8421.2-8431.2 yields 5.4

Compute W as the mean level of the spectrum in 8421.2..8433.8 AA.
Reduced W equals 5.35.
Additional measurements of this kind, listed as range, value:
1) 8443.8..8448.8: 4.89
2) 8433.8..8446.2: 5.08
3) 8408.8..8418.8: 5.64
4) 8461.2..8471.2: 4.99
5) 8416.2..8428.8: 5.36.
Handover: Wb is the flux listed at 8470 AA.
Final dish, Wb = 4.98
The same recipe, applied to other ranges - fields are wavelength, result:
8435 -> 5.24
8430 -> 5.37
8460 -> 4.93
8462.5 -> 4.97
